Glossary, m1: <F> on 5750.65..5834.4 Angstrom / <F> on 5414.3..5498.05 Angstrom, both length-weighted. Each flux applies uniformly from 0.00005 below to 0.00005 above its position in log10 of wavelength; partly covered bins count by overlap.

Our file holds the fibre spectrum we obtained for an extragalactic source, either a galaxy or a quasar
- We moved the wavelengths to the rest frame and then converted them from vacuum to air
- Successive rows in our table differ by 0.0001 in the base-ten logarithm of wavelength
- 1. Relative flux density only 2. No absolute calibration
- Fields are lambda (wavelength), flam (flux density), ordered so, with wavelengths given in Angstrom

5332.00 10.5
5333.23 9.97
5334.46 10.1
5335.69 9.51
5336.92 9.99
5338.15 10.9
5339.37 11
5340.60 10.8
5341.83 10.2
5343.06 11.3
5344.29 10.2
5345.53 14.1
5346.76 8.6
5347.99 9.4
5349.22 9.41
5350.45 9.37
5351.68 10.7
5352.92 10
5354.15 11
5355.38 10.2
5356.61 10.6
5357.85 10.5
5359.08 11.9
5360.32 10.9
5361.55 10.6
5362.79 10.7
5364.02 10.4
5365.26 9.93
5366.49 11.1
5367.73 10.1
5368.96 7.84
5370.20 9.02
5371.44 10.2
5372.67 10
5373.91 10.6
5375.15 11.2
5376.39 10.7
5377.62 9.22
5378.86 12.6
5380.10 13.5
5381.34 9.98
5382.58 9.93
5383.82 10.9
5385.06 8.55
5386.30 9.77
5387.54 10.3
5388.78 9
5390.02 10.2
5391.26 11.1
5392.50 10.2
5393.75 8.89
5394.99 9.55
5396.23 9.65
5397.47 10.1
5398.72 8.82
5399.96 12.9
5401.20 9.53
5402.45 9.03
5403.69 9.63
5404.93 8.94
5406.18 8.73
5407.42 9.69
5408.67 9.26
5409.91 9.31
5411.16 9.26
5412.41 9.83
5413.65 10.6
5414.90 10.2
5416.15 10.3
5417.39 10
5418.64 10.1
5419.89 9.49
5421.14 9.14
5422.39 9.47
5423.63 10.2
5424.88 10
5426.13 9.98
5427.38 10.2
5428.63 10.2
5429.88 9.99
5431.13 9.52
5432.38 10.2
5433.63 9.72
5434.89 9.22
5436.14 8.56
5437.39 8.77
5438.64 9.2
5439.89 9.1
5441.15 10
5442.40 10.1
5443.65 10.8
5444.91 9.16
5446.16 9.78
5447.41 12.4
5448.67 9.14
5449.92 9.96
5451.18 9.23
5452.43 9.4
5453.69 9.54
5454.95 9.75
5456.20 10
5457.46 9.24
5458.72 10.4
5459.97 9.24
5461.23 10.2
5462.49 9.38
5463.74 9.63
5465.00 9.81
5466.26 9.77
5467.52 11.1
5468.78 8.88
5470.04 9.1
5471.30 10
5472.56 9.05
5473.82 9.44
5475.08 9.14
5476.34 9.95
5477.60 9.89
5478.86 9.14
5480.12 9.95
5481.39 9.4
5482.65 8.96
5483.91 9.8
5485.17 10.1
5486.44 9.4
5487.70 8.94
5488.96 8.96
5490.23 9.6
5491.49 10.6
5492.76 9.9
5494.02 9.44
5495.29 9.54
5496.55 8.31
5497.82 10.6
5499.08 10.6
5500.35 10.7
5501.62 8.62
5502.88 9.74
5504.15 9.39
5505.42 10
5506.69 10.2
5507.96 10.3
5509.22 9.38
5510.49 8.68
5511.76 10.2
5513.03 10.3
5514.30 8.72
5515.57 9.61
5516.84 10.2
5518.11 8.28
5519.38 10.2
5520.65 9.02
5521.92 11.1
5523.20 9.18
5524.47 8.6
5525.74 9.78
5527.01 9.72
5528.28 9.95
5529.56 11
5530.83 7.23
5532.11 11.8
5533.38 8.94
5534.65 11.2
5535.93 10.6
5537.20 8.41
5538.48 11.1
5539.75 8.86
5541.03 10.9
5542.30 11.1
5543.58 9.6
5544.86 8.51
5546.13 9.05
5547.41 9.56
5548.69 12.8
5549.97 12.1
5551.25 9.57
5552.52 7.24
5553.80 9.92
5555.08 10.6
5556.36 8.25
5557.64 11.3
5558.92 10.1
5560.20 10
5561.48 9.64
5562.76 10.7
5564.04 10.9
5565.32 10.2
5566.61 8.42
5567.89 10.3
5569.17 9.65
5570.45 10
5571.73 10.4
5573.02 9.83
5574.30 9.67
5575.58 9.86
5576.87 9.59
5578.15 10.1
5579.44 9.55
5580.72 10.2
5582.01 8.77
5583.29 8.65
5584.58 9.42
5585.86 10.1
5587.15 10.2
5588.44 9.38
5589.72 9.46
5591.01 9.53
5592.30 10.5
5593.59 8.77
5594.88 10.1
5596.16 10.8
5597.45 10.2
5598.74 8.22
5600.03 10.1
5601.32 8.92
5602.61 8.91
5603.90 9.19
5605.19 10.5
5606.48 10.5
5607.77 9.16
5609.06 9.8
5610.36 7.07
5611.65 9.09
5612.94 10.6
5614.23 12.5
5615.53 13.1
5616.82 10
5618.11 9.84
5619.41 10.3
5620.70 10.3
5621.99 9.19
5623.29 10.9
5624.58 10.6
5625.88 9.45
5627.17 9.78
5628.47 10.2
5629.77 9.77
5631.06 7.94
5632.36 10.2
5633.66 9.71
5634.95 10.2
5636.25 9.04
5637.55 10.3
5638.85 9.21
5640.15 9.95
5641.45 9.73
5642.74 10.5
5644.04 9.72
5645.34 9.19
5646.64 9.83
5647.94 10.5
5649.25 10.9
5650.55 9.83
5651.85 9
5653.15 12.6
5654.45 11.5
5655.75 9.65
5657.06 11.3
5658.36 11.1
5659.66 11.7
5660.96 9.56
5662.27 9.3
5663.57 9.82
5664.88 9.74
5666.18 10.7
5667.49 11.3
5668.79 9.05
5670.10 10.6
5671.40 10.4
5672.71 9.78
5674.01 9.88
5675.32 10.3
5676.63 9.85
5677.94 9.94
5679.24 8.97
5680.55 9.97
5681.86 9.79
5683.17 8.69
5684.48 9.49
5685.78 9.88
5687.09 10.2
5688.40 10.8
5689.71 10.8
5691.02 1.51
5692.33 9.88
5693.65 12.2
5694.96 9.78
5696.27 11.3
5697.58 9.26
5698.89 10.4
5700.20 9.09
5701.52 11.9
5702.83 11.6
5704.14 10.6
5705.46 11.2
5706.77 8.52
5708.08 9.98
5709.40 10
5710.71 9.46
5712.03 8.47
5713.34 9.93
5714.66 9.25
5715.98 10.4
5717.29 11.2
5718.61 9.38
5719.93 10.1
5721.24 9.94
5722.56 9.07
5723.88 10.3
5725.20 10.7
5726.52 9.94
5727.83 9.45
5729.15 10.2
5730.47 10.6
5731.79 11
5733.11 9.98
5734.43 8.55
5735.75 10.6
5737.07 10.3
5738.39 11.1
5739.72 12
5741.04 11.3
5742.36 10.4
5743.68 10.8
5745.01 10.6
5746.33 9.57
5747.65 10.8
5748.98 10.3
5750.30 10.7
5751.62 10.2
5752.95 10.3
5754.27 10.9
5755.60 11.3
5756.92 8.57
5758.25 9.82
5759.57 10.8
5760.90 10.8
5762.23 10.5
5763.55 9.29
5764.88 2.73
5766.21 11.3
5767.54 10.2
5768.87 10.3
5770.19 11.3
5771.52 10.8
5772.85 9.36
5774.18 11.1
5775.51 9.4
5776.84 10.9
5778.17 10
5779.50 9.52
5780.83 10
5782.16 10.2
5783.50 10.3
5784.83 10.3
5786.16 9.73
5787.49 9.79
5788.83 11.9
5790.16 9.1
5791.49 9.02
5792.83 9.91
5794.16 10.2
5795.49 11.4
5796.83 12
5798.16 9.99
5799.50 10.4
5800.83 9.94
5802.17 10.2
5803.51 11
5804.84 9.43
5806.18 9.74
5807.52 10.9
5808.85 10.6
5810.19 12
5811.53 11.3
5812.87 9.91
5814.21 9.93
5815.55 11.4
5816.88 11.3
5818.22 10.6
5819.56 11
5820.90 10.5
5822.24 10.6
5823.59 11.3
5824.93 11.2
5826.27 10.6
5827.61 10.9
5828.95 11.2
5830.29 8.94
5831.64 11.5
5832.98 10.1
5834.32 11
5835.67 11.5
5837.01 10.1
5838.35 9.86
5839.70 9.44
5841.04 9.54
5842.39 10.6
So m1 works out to 1.1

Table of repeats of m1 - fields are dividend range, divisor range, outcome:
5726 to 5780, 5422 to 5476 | 1.05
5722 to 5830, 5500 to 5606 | 1.06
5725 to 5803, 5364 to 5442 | 1.03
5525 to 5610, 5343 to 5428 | 0.97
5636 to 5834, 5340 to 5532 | 1.03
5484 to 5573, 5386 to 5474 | 1.01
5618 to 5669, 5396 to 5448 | 1.03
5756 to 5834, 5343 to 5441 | 1.03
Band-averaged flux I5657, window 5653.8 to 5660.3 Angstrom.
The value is 11.1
